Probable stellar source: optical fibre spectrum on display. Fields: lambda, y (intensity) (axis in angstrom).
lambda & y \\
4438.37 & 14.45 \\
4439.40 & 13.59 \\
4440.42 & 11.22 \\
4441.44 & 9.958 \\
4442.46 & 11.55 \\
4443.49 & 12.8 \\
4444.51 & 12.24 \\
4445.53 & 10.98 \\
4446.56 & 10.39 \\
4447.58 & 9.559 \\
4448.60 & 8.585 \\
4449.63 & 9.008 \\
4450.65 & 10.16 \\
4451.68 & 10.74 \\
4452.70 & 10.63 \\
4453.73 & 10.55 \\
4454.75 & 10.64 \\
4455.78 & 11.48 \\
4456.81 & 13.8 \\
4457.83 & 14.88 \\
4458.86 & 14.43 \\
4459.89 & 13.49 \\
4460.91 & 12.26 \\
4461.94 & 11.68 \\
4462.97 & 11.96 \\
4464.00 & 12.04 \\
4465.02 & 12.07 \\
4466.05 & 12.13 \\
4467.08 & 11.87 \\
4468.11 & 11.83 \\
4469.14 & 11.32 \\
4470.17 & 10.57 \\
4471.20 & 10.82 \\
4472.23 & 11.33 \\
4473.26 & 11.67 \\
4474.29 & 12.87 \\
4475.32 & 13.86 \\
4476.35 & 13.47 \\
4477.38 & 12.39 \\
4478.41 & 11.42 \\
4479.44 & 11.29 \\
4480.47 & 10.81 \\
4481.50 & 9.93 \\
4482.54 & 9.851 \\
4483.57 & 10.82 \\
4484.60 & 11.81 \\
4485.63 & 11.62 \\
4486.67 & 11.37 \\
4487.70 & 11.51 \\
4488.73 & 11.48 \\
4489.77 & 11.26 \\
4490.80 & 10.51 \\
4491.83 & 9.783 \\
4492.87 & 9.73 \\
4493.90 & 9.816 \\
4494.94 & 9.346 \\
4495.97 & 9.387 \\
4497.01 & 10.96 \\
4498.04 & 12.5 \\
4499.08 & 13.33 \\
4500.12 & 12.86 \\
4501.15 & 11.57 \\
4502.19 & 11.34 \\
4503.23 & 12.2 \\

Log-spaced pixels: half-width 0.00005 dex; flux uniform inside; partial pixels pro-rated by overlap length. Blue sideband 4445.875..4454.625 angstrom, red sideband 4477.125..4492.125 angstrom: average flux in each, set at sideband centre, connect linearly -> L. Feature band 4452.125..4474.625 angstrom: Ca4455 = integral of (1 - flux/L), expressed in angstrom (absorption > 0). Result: -3.5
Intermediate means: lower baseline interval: 10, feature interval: 12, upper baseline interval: 11.1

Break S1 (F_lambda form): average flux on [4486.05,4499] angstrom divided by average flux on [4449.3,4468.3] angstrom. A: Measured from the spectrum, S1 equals 0.90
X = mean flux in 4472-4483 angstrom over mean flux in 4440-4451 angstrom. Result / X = 1.11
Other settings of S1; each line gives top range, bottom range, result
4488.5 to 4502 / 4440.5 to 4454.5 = 1.04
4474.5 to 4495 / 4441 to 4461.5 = 0.98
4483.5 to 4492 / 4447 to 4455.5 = 1.12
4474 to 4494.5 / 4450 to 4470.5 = 0.94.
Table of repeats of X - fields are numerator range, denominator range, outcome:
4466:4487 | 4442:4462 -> 1.01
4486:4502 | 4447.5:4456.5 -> 1.08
